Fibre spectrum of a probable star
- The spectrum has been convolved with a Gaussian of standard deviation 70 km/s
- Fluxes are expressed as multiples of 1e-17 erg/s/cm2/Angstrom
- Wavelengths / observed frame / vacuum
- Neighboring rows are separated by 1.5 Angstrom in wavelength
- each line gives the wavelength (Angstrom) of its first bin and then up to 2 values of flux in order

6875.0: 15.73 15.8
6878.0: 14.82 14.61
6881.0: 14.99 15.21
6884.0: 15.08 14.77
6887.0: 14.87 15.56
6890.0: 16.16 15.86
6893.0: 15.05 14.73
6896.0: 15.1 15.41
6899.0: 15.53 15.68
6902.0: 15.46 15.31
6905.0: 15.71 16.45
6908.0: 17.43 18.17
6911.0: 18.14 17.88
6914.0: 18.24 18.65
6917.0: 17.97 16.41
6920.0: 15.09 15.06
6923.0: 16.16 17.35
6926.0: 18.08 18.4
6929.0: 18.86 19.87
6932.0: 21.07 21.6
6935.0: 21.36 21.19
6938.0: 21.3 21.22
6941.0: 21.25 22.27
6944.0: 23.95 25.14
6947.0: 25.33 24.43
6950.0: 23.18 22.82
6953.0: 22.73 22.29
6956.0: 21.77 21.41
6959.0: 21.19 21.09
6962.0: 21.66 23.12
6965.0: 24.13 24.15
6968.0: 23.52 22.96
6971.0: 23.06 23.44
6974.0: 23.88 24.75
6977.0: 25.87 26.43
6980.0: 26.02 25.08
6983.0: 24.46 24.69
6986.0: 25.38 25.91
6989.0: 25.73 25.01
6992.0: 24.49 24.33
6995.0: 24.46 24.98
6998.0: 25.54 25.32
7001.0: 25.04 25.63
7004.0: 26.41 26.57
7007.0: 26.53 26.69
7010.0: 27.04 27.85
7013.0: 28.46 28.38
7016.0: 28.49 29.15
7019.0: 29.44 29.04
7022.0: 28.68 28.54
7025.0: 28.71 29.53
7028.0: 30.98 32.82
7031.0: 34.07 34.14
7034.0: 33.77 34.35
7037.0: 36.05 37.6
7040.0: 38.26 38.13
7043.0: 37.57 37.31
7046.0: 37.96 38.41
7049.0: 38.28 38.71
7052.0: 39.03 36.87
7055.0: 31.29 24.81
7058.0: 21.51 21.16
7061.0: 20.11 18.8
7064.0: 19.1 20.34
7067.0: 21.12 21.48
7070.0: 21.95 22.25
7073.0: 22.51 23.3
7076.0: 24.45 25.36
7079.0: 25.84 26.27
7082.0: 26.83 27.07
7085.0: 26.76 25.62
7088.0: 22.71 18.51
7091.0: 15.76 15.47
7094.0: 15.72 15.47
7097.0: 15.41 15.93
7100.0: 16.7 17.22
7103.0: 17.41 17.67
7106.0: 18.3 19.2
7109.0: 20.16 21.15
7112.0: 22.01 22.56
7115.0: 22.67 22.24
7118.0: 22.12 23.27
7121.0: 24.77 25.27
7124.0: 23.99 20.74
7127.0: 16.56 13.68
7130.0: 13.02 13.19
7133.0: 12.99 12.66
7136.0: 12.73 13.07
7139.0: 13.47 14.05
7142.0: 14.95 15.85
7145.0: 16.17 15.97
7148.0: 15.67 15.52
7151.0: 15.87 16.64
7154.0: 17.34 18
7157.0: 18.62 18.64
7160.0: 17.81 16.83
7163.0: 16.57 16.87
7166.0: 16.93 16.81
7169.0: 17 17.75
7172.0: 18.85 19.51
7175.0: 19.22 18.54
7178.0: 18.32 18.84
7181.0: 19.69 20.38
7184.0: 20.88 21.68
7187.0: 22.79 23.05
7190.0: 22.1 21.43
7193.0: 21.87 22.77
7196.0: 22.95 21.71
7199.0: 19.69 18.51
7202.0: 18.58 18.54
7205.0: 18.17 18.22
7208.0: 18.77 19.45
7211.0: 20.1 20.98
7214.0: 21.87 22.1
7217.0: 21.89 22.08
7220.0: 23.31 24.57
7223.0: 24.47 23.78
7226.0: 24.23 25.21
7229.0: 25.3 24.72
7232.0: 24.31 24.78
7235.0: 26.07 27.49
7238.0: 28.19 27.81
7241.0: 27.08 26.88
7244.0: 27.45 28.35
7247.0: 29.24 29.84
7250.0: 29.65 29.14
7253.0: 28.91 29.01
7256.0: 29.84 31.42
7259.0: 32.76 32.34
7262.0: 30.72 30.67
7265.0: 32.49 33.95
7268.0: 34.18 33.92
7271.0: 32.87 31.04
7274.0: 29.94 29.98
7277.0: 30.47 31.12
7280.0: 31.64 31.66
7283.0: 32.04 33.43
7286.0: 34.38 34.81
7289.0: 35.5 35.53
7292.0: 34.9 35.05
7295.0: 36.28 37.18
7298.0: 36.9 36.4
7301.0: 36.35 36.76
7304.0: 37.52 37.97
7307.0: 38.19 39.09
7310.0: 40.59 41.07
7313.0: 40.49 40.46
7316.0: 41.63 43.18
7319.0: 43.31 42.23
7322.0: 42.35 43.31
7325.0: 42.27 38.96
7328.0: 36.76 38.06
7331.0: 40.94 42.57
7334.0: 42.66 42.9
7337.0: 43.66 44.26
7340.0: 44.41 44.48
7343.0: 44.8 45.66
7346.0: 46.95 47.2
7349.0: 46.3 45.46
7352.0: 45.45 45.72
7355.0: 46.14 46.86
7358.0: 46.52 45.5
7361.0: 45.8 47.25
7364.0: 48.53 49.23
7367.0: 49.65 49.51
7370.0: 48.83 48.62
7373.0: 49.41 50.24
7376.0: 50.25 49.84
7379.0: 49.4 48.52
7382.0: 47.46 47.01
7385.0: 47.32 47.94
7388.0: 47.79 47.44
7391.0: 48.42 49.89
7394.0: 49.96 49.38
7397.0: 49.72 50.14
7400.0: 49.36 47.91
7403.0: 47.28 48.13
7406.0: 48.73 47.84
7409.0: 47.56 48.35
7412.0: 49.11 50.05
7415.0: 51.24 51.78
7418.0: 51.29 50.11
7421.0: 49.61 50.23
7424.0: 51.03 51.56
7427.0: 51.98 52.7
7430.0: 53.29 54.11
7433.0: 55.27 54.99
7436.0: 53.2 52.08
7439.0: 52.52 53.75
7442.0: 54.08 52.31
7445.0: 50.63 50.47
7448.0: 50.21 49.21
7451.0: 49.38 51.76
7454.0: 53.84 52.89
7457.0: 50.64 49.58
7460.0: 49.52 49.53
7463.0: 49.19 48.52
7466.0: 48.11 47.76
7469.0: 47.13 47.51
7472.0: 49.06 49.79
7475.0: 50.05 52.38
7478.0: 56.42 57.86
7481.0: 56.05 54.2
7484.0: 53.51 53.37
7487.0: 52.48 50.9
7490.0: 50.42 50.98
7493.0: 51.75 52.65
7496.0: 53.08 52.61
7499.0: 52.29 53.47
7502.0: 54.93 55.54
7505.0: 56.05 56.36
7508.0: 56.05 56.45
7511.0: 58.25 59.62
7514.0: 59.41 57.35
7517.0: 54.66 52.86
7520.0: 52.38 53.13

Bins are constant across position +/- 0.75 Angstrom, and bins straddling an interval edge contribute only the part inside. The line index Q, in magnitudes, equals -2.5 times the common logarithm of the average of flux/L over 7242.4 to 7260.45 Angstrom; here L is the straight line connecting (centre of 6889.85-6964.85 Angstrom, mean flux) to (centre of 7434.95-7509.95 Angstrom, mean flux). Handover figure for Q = 0.294 mag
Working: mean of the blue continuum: 19.3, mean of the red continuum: 52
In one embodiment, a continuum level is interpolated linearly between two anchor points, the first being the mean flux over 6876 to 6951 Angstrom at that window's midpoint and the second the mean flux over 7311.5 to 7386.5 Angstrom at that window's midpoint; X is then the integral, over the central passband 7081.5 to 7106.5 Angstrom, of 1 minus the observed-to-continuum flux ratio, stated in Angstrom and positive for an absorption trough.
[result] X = 8.5 Angstrom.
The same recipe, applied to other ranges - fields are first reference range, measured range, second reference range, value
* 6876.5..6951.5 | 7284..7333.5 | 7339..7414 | 5.52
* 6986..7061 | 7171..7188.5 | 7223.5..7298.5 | 5.96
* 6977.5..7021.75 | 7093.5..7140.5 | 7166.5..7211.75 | 9.00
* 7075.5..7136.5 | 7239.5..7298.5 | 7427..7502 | 4.57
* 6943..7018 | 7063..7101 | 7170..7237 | 3.39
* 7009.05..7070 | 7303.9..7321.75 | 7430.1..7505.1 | 1.41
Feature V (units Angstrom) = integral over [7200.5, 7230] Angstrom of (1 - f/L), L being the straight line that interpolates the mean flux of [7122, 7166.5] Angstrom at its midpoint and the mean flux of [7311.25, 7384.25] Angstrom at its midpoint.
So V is 5.4 Angstrom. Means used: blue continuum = 16.3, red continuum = 45.2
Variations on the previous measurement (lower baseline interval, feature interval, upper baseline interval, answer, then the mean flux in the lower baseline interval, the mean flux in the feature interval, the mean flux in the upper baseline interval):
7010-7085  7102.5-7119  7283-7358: 5.9 Angstrom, 29.3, 20.6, 40.7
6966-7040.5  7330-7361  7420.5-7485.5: 0.7 Angstrom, 27.6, 44.9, 51.6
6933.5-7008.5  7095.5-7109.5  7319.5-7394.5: 6.3 Angstrom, 23.9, 17.4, 46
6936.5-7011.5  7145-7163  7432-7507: 9.1 Angstrom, 24.2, 16.9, 52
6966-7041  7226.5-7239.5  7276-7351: 3.7 Angstrom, 27.7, 25.8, 39.4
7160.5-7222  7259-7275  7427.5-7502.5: -1.9 Angstrom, 20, 32.2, 51.8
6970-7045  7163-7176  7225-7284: 5.0 Angstrom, 28.4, 17.8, 29.4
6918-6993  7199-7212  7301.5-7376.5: 6.3 Angstrom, 22.3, 18.9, 44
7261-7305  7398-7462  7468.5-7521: -4.5 Angstrom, 33.7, 50.9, 53.7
